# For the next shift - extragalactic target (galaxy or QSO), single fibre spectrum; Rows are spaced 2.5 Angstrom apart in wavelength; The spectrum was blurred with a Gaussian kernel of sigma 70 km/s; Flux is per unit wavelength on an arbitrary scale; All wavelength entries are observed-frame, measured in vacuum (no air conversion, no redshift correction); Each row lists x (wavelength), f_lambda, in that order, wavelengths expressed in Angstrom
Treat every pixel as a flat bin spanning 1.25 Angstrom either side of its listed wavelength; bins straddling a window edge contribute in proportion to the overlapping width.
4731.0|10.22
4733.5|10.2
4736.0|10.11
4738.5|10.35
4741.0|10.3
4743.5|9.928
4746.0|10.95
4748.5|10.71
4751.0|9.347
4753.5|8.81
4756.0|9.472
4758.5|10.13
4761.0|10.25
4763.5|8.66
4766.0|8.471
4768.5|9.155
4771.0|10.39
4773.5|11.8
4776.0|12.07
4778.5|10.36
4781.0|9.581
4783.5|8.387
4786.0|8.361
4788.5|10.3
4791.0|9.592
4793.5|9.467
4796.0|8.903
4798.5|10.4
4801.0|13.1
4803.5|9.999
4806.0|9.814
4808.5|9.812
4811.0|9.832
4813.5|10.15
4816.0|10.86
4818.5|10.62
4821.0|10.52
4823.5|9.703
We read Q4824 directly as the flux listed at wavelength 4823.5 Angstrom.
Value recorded 9.703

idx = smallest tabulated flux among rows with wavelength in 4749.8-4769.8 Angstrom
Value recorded 8.471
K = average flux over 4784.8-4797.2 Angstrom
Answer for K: 9.33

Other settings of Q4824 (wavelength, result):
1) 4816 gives 10.86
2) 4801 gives 13.1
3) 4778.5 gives 10.36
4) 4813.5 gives 10.15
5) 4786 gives 8.361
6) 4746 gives 10.95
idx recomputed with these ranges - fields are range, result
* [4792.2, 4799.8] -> 8.903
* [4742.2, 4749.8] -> 9.928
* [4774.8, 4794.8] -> 8.361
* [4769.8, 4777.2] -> 10.39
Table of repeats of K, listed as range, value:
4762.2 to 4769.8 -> 8.78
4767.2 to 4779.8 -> 10.7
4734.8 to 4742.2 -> 10.3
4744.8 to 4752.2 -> 10.3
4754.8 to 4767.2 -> 9.4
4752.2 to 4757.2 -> 9.14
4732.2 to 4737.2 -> 10.2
